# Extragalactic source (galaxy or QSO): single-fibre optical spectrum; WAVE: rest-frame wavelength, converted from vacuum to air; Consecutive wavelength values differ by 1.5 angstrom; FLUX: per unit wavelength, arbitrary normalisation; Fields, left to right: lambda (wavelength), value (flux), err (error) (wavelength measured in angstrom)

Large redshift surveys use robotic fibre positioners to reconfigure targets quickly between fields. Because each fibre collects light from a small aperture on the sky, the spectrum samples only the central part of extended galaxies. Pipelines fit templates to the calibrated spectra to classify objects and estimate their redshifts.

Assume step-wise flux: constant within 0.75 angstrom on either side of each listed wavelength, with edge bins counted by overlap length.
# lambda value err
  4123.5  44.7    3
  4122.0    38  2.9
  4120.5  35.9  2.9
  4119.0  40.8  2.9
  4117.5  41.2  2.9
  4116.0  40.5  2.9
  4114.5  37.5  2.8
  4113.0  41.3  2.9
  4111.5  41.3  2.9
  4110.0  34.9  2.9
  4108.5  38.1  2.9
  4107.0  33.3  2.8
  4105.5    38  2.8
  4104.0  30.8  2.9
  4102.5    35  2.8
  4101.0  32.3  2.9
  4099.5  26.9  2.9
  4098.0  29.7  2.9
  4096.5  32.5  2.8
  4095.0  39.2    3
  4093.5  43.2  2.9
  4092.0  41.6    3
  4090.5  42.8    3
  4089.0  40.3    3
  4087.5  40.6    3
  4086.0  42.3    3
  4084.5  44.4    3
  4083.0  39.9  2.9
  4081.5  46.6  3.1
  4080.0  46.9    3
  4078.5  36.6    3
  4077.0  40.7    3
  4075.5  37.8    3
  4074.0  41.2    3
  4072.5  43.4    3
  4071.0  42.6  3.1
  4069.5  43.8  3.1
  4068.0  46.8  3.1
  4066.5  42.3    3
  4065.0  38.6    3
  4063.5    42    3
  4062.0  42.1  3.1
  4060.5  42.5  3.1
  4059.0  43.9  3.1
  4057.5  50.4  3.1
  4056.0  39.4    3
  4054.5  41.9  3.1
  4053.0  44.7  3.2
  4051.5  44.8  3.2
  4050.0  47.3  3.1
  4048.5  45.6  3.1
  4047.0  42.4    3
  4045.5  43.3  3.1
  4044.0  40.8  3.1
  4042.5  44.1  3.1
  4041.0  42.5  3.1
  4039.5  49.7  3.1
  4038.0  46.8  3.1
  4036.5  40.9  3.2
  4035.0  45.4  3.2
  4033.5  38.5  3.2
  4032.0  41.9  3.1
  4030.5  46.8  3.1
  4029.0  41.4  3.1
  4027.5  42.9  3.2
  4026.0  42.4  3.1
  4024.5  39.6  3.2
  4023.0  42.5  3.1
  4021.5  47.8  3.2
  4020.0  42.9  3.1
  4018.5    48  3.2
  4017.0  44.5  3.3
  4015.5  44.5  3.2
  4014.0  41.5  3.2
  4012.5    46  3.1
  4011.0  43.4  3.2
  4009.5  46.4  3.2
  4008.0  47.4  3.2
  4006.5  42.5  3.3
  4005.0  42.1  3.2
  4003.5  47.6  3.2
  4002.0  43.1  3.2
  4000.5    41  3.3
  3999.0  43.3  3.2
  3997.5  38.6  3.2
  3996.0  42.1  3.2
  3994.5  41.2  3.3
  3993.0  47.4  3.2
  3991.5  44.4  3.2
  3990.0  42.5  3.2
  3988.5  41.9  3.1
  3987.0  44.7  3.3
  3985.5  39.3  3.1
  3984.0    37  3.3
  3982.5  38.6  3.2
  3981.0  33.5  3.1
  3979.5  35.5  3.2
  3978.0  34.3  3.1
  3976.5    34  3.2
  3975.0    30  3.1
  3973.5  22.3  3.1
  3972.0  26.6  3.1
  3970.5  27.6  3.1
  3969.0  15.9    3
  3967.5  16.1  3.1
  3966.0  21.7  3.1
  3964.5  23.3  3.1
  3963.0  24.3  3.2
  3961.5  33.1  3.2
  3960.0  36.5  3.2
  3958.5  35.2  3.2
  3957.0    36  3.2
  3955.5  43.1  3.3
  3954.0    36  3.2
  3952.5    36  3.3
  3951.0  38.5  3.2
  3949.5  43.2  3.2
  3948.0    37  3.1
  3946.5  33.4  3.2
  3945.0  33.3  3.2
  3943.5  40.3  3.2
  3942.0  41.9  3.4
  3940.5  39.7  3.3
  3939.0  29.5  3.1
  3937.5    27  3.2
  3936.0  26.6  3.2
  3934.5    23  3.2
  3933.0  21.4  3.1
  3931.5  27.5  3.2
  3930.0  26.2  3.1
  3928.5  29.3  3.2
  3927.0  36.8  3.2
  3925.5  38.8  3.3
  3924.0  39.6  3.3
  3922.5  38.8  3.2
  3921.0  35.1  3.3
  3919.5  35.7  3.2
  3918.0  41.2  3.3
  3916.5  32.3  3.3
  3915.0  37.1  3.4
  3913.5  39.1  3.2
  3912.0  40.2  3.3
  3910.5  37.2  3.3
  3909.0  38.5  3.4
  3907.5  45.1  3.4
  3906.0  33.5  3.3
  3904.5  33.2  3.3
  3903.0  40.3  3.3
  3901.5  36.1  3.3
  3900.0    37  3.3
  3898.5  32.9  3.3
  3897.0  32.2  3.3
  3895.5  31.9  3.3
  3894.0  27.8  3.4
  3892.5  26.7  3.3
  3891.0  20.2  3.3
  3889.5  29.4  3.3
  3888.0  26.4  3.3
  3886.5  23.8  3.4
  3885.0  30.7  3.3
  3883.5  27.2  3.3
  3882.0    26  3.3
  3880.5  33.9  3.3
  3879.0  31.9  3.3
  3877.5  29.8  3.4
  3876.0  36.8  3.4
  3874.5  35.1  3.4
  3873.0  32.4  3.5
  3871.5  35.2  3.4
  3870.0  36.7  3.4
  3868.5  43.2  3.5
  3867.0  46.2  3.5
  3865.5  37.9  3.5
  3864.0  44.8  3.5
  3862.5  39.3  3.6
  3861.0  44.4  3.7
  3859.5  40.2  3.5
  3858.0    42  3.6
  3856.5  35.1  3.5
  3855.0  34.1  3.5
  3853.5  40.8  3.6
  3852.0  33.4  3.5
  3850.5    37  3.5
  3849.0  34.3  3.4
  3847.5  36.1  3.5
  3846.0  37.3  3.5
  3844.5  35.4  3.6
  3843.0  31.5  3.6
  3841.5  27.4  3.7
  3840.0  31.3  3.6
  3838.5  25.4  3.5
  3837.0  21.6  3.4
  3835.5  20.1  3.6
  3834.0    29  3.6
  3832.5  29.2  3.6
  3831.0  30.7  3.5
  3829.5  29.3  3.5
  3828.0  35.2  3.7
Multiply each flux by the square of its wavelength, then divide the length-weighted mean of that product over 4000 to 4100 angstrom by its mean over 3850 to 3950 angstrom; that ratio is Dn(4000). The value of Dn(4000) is 1.33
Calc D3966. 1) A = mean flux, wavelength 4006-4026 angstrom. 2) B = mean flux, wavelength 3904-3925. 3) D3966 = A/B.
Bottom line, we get 1.2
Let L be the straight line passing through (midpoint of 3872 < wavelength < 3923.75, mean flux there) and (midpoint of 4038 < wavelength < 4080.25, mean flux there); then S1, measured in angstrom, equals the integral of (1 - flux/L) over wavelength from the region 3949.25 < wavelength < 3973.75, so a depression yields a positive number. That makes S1 4.6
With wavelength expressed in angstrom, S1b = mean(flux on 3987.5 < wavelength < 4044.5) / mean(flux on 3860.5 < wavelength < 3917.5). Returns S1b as 1.3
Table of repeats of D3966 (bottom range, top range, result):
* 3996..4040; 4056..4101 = 0.94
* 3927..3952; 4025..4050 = 1.34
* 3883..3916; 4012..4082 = 1.31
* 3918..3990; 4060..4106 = 1.20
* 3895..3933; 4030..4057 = 1.23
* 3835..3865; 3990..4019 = 1.26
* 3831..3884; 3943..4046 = 1.13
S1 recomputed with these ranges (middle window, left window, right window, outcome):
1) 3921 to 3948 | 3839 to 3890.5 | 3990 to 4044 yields 4.26 angstrom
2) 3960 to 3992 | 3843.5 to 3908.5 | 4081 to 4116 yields 3.93 angstrom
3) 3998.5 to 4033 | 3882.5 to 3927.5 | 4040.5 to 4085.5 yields -3.04 angstrom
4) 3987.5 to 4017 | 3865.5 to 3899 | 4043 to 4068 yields -2.78 angstrom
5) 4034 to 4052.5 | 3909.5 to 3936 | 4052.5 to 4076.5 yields -1.36 angstrom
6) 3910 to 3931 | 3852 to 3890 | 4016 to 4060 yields 0.95 angstrom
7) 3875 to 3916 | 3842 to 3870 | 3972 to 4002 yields 5.94 angstrom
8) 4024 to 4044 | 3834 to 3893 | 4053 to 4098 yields -1.55 angstrom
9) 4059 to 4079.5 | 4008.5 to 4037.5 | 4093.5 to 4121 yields -1.11 angstrom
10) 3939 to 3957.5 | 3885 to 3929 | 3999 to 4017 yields 0.21 angstrom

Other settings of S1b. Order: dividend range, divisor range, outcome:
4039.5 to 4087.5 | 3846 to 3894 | 1.25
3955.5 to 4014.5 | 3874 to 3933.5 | 1.11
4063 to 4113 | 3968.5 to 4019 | 1.00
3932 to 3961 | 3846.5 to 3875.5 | 0.90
